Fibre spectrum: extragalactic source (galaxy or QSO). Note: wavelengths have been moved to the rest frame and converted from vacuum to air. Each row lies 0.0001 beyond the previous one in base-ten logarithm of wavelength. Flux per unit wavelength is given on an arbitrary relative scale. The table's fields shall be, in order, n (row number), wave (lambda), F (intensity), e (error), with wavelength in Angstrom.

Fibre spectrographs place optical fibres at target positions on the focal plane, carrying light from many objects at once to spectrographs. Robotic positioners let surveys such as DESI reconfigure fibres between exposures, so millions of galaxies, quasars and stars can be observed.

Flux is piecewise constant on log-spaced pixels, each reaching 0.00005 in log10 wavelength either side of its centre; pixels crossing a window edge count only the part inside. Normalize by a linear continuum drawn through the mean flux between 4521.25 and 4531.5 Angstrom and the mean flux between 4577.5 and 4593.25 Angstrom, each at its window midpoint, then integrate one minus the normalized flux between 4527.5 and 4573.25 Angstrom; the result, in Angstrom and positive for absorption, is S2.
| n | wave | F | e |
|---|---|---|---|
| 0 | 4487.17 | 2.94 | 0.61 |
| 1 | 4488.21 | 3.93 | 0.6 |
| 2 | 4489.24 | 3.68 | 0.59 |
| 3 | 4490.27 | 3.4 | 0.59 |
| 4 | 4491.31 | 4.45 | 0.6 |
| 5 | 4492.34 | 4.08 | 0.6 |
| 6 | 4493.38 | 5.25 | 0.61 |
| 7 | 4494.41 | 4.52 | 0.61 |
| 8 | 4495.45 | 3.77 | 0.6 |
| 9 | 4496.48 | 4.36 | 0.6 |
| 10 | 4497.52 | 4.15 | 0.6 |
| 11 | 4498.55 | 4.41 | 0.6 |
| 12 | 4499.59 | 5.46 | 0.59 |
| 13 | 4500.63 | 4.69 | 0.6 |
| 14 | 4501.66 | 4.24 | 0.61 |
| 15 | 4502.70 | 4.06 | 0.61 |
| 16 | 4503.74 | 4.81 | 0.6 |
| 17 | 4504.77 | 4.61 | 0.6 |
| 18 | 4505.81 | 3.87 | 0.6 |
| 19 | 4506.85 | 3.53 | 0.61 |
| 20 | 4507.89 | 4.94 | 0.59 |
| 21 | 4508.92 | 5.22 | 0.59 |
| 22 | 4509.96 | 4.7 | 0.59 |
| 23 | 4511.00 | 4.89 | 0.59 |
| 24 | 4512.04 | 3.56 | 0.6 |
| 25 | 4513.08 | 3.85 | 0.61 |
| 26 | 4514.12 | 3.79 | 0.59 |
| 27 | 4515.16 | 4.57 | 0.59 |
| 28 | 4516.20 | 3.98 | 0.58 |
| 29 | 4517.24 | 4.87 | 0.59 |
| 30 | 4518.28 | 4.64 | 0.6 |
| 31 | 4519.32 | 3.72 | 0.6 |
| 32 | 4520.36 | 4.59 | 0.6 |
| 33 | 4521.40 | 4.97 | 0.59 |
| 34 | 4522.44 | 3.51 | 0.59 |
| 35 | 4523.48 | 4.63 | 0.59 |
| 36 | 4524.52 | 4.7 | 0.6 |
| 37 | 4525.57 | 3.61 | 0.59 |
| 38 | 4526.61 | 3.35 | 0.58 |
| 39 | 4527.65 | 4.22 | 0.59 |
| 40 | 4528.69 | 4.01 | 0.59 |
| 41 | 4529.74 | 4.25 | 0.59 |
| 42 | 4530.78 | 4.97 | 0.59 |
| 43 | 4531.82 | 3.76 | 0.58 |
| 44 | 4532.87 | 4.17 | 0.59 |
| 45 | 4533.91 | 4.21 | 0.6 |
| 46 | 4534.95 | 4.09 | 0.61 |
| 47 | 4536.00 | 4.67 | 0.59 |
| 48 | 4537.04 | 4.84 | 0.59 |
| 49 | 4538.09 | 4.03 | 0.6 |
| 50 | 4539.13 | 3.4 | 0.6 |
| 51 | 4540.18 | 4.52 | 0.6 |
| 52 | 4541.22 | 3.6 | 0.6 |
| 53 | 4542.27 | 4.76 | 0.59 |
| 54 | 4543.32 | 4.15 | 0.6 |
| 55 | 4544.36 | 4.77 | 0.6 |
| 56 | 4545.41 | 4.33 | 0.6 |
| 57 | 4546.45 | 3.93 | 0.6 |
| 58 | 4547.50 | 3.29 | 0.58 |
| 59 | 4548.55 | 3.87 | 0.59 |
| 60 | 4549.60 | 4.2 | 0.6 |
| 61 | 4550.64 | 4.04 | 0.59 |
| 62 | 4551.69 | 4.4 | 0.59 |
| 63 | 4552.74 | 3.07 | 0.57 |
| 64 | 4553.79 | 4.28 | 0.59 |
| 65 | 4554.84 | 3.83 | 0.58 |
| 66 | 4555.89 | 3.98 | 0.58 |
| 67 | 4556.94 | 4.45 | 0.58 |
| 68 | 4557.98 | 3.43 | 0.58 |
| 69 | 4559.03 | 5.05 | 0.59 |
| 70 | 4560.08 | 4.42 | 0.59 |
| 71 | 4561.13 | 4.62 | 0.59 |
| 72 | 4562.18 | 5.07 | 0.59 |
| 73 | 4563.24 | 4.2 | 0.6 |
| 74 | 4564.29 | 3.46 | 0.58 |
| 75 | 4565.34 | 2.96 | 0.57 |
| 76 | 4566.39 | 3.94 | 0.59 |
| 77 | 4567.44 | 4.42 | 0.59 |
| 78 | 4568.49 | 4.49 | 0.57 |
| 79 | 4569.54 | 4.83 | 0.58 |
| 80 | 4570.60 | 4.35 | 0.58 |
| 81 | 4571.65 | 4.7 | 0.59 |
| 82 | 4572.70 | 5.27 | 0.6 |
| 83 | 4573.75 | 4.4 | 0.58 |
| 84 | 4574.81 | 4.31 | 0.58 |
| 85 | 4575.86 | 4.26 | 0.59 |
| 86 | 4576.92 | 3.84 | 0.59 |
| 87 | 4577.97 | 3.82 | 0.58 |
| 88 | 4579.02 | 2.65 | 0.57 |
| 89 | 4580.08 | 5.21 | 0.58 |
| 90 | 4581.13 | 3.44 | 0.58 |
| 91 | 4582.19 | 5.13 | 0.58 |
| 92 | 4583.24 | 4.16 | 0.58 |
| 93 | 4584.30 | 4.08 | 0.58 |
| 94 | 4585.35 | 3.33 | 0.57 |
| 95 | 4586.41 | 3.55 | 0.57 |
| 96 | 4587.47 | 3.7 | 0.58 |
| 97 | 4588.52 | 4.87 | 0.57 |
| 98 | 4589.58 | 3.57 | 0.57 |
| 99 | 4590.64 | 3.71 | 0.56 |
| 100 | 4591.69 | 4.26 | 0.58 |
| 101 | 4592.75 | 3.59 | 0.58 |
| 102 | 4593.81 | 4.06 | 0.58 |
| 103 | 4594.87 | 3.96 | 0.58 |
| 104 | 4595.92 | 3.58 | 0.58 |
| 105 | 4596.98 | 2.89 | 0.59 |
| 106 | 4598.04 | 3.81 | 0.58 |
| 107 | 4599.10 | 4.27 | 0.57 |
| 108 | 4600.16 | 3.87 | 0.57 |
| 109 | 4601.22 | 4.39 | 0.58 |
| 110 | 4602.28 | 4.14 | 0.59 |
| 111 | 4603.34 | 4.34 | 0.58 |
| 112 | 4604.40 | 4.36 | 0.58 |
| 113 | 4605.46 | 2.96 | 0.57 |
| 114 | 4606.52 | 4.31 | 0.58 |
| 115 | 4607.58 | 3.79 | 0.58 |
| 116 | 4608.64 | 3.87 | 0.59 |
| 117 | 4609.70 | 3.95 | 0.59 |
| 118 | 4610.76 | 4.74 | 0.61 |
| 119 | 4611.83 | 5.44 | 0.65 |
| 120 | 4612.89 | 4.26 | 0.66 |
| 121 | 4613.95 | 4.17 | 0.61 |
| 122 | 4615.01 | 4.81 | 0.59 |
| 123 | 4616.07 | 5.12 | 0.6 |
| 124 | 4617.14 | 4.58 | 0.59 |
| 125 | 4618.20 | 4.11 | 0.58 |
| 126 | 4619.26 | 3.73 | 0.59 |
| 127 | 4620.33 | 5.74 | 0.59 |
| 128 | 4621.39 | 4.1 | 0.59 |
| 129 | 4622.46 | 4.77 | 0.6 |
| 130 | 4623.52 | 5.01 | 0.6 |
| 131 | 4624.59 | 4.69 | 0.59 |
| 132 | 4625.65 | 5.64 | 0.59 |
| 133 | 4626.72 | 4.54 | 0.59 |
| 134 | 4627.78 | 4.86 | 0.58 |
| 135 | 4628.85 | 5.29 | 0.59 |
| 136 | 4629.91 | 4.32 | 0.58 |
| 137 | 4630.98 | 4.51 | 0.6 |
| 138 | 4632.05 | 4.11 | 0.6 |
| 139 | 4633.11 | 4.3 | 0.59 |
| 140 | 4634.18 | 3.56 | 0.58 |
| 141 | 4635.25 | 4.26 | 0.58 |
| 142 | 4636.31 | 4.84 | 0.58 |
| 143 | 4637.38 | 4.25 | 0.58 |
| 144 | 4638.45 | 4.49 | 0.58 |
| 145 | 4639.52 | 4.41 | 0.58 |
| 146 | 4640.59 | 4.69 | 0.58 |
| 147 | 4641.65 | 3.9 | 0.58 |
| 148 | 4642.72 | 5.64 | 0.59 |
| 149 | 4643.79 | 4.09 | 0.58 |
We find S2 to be -1.42 Angstrom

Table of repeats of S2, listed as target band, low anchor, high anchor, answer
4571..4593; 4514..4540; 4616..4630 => 2.10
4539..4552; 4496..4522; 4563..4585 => 0.52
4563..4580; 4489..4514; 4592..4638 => 0.74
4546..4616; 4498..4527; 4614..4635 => 6.26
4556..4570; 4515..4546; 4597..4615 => -0.11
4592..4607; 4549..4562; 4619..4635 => 1.85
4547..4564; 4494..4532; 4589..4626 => 0.62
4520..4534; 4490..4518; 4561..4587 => 0.34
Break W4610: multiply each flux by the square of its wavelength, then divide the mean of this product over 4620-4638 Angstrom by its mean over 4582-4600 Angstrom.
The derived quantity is 1.2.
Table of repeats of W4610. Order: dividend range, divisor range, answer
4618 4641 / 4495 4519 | 1.10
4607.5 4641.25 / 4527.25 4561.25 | 1.13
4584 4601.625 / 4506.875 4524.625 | 0.91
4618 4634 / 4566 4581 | 1.10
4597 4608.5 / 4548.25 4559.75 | 1.00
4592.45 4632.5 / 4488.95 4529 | 1.06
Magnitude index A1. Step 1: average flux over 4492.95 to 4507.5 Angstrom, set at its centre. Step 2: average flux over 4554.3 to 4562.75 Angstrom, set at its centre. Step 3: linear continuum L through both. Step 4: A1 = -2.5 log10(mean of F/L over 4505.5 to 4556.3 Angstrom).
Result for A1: 0.05 mag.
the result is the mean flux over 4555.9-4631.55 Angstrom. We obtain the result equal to 4.26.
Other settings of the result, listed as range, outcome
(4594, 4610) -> 3.9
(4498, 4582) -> 4.24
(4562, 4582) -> 4.19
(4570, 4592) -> 4.12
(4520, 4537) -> 4.25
